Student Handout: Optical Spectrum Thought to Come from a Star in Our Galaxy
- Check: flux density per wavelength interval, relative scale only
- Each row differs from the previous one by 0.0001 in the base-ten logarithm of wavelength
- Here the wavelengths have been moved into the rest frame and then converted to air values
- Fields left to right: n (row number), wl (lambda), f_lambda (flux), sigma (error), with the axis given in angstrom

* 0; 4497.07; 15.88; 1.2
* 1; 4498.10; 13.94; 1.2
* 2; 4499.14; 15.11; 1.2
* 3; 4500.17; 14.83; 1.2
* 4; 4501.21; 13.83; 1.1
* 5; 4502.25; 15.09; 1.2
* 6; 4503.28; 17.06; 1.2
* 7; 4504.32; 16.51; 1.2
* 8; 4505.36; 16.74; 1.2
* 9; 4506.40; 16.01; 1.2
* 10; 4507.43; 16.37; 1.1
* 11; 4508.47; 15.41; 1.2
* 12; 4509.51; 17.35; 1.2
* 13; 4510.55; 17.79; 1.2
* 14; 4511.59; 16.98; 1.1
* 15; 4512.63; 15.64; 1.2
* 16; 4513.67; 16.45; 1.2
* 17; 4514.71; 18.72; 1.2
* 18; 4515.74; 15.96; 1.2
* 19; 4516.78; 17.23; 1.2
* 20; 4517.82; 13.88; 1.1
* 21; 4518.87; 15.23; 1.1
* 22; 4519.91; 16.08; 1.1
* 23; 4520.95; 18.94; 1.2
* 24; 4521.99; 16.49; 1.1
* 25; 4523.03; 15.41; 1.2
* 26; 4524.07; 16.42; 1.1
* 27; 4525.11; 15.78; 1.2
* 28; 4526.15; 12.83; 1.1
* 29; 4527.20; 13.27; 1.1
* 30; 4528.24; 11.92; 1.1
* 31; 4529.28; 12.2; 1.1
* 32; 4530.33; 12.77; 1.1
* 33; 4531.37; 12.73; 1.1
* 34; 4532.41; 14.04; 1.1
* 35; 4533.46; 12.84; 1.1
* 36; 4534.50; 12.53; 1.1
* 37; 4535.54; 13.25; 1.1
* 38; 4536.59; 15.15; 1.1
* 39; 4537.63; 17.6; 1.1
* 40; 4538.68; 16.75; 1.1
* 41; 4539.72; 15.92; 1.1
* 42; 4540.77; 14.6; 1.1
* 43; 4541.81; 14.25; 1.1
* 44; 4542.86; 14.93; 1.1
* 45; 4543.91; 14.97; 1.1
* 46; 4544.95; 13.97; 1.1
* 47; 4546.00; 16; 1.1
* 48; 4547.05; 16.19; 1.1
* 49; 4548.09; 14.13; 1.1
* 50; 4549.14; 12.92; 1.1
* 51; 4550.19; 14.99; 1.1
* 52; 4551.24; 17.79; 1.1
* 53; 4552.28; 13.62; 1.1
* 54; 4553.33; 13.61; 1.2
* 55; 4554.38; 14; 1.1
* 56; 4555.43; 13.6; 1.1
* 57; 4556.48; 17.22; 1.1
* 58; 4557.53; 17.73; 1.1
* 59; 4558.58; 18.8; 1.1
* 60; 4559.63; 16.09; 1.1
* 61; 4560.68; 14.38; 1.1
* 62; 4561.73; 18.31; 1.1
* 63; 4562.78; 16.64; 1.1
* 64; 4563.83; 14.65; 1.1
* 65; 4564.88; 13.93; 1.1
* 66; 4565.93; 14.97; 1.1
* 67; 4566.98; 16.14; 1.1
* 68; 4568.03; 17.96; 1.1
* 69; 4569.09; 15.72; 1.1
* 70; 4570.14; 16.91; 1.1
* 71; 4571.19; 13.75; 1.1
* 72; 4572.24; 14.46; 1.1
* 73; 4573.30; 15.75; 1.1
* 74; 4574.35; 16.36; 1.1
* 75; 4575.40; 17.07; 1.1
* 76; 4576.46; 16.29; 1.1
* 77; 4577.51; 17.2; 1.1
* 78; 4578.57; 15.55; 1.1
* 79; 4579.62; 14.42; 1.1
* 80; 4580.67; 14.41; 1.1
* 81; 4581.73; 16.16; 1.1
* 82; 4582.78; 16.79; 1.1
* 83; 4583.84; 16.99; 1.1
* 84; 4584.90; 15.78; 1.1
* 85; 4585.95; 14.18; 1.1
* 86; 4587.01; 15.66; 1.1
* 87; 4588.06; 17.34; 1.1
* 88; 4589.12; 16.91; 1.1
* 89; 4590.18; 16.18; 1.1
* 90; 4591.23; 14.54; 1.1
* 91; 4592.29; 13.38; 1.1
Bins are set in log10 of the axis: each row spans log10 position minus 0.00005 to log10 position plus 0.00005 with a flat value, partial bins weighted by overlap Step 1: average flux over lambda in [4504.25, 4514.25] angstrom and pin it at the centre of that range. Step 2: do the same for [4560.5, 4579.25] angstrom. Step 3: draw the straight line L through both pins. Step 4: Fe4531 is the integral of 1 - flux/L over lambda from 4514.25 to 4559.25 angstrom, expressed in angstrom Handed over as 3.3 angstrom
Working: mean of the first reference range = 16.5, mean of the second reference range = 15.9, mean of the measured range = 15.1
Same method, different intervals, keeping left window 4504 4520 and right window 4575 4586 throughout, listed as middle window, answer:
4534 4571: 1.63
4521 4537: 2.27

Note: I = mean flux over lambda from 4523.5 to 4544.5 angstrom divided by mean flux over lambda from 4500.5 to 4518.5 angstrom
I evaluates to 0.9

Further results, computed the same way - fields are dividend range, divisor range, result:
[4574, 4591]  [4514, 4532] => 1.07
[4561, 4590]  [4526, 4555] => 1.11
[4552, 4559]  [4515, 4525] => 0.96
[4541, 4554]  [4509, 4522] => 0.89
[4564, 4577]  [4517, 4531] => 1.07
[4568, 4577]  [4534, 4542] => 1.06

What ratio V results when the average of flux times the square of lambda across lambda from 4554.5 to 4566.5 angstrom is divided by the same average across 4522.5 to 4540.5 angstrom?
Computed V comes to 1.1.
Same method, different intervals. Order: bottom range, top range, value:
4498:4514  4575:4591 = 1.04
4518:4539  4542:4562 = 1.07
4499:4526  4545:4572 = 0.98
